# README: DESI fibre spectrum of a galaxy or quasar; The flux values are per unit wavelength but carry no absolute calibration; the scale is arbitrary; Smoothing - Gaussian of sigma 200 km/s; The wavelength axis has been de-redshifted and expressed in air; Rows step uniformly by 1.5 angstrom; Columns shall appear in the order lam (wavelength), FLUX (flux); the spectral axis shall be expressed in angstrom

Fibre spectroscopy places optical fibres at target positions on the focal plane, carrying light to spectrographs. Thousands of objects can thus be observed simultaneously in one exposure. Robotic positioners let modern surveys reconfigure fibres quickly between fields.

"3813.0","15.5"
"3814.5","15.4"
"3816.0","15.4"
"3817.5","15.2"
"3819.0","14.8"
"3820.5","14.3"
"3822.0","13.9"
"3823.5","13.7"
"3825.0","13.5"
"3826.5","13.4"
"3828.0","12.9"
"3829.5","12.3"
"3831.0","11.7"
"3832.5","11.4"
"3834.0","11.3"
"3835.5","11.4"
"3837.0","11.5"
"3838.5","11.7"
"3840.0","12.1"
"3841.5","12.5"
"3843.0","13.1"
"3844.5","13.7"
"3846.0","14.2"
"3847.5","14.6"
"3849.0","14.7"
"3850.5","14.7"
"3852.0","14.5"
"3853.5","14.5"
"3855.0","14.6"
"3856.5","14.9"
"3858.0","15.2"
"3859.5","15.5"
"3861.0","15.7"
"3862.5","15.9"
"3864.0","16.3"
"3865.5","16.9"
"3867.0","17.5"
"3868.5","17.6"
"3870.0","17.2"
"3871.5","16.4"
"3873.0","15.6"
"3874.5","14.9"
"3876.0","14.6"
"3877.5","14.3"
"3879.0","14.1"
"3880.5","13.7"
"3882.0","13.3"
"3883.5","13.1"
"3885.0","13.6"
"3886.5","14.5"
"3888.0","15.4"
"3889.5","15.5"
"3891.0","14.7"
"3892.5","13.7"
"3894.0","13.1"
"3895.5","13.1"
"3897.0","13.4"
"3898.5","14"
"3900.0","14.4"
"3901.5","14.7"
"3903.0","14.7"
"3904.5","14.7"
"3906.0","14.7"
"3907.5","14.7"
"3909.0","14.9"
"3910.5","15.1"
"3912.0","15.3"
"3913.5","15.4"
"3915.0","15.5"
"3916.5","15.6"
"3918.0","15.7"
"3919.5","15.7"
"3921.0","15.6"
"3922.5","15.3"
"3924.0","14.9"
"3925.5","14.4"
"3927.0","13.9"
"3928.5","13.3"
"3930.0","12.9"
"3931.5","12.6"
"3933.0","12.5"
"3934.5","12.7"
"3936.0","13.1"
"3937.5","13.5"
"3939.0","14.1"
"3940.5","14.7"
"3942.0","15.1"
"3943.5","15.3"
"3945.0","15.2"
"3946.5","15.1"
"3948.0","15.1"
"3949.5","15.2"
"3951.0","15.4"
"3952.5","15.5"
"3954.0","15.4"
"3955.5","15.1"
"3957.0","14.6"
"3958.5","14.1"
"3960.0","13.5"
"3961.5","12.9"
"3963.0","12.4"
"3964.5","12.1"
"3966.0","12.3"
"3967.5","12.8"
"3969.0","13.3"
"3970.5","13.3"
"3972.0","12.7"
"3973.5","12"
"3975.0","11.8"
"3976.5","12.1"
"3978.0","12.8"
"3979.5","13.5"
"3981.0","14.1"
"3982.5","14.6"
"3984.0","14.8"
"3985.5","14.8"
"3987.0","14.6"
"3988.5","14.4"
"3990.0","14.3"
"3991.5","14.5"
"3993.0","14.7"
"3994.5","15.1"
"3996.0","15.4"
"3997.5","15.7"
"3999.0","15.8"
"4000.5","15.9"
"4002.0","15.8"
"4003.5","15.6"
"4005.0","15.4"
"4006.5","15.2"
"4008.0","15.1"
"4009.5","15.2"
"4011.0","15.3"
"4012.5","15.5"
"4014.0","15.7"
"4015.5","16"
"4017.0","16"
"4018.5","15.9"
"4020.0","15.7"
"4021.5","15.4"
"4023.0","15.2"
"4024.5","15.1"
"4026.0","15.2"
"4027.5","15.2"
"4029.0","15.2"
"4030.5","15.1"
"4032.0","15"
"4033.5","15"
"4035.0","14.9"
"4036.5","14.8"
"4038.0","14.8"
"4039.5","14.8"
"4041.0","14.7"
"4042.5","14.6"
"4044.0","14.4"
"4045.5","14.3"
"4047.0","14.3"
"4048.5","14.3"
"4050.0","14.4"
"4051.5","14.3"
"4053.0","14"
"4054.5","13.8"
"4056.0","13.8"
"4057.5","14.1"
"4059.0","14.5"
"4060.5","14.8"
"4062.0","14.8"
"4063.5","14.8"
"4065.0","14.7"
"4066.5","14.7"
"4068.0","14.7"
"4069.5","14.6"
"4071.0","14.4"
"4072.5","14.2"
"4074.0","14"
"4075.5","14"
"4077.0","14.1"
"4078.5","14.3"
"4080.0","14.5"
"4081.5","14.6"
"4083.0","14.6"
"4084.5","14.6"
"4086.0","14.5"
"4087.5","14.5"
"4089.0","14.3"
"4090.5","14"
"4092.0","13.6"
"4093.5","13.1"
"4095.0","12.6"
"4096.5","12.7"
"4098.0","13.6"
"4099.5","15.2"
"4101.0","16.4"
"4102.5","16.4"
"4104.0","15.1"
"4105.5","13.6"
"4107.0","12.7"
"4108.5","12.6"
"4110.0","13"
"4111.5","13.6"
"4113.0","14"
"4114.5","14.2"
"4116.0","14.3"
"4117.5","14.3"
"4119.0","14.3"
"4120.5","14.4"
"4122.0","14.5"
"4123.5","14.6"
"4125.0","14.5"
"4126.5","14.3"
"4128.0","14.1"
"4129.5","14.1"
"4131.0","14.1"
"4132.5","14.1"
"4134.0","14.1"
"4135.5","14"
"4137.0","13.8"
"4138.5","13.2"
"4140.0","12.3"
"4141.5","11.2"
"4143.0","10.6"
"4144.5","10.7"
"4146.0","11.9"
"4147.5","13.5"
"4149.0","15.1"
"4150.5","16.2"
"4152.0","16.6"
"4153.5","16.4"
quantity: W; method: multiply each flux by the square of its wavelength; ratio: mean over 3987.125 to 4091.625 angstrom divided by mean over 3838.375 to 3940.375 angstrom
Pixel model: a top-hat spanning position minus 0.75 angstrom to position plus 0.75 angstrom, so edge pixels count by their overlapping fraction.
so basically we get 1.1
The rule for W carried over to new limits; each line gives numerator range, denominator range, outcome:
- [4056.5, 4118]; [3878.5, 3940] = 1.09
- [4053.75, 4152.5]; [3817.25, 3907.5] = 1.11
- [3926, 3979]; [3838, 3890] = 0.97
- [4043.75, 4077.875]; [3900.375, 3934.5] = 1.06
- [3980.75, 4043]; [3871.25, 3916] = 1.11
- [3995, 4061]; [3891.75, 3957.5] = 1.09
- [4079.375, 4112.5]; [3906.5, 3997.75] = 1.06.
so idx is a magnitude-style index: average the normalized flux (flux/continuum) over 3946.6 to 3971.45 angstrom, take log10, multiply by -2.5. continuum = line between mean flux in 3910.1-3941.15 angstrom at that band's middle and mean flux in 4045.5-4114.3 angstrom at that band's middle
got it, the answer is 0.029 mag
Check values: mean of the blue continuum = 14.4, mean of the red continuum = 14.2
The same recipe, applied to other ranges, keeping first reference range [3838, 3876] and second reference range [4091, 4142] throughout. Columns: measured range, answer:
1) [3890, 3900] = 0.08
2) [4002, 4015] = -0.08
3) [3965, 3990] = 0.09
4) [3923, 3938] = 0.10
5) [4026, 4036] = -0.06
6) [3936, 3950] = -0.01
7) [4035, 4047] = -0.03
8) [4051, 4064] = -0.01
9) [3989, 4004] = -0.06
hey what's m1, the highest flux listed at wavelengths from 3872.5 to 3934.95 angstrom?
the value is 15.7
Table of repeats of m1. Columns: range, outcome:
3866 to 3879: 17.6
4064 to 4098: 14.7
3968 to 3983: 14.6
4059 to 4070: 14.8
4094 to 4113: 16.4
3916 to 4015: 15.9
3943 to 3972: 15.5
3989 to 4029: 16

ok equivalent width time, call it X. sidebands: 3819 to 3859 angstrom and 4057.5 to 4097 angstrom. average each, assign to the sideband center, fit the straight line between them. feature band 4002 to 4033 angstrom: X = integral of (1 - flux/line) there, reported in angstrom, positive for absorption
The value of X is -3.1 angstrom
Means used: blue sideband 13.4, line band 15.4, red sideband 14.2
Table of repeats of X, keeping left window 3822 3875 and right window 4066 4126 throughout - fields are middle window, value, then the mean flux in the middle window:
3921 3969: 0.54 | 14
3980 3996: -0.46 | 14.6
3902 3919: -1.09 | 15.1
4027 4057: -0.80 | 14.6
